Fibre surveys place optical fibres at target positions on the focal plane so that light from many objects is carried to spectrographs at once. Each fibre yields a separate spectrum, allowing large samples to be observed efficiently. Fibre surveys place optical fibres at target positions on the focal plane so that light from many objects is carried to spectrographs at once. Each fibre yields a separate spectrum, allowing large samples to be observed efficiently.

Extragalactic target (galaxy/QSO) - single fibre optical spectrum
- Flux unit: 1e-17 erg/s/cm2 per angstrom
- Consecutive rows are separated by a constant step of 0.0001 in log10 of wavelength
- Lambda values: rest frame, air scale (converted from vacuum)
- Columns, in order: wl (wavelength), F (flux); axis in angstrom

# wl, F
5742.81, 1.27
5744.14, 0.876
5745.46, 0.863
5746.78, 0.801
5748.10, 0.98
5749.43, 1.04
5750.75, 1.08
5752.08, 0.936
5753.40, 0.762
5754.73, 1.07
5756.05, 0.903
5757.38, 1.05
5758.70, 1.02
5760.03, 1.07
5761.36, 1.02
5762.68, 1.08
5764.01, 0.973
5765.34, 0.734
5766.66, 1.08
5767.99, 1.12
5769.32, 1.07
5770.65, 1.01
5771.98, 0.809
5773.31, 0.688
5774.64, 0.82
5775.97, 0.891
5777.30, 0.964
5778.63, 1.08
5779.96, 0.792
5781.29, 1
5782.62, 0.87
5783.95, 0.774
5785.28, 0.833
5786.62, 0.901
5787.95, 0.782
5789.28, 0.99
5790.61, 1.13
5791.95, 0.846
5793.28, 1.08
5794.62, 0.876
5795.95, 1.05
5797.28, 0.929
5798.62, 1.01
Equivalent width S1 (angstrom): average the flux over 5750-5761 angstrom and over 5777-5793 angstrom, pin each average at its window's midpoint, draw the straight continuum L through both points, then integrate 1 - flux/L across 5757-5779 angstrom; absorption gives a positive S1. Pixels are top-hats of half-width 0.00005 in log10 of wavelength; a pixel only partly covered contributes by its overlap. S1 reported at -0.2 angstrom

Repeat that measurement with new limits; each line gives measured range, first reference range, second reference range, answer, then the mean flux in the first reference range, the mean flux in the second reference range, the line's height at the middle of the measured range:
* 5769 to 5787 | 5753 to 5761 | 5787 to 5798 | 1.5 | 0.987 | 0.959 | 0.971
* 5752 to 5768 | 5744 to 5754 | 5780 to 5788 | -1.4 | 0.921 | 0.861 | 0.902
